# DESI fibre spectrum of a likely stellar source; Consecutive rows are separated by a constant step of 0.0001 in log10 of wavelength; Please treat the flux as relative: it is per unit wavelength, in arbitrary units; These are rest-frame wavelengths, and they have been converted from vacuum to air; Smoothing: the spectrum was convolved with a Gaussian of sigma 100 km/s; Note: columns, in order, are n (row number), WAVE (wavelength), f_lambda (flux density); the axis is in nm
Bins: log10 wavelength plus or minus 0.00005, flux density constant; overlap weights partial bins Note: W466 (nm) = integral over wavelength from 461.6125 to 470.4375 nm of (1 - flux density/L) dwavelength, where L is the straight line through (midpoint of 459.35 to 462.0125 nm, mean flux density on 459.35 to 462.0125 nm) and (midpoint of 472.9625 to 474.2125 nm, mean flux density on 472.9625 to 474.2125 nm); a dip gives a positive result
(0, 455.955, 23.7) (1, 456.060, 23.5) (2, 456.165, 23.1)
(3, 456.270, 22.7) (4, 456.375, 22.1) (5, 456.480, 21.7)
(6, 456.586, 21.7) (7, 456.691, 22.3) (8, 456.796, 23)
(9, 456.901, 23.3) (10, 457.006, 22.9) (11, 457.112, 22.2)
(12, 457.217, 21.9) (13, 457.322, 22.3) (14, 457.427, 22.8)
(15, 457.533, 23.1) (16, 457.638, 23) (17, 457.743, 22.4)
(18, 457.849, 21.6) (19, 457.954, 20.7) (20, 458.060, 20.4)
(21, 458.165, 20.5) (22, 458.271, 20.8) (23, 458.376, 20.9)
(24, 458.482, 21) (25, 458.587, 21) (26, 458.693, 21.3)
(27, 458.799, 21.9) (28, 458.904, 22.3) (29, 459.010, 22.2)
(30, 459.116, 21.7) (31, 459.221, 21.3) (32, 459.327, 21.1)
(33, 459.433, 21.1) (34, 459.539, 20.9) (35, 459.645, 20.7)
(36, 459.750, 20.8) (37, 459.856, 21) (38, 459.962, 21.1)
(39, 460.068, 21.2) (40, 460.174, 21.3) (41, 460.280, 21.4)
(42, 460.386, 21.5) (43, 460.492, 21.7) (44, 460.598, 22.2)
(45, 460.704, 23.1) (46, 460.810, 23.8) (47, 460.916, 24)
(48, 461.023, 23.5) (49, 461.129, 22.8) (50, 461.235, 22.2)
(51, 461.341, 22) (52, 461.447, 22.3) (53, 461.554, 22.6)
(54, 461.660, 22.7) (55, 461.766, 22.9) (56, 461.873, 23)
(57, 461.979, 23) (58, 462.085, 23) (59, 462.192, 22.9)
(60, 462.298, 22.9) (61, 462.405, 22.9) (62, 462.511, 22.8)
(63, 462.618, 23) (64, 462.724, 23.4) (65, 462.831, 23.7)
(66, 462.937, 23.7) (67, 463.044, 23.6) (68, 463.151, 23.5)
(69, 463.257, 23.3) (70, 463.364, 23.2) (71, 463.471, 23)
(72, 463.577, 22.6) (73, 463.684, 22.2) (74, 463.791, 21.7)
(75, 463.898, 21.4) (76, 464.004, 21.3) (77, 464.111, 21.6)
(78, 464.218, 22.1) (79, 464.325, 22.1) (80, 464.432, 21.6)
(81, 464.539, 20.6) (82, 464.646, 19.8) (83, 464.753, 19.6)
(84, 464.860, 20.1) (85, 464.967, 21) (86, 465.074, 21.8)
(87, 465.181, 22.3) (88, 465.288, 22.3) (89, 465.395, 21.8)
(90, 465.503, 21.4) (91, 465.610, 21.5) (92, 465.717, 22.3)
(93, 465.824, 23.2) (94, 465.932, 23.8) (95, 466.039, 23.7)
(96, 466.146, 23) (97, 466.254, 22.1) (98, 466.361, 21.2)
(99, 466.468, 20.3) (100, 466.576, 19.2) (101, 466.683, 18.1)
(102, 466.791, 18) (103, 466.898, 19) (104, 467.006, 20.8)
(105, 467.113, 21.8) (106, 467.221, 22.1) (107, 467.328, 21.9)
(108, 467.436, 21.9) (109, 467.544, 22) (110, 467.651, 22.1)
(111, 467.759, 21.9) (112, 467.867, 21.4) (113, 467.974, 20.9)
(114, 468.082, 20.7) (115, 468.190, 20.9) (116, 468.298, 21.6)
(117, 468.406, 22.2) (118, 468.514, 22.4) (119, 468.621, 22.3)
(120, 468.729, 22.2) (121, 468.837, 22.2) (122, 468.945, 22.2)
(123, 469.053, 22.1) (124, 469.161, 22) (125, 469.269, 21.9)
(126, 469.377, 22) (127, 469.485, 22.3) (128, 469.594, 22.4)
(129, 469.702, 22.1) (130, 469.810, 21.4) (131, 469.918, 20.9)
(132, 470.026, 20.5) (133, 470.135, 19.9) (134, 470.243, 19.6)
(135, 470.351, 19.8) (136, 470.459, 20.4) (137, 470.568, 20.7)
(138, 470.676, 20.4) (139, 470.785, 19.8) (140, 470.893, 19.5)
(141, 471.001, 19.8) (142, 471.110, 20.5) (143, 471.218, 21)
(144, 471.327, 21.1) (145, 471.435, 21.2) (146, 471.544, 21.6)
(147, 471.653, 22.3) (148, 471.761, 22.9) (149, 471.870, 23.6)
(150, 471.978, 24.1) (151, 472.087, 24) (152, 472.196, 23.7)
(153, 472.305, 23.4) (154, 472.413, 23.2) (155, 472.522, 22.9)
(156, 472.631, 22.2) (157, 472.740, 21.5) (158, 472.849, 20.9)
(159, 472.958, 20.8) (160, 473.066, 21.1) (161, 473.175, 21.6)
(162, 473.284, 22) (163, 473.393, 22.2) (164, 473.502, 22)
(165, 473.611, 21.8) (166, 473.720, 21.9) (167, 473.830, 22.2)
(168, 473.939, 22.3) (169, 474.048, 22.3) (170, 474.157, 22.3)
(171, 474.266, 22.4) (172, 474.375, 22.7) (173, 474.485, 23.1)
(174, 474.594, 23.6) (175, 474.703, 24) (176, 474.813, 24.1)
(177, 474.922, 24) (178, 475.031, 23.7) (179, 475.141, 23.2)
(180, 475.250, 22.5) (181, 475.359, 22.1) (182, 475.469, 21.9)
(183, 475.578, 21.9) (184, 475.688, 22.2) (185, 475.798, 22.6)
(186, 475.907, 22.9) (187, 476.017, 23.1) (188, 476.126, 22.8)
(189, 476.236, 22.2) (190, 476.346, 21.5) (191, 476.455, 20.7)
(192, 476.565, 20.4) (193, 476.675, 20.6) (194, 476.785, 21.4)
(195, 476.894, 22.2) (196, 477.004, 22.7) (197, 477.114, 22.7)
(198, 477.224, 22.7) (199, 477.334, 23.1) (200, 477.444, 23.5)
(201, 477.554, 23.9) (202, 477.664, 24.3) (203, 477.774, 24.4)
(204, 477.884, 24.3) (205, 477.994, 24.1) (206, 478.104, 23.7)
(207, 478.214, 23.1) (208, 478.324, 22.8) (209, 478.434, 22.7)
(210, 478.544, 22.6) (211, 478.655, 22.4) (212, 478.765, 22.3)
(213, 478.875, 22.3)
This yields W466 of 0.09 nm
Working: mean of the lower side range 22.1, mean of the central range 21.8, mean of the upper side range 21.9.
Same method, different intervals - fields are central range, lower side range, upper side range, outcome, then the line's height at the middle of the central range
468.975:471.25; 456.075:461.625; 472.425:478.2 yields 0.15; 22.3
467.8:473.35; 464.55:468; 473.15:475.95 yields 0.09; 22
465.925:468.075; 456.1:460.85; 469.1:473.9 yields 0.05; 21.7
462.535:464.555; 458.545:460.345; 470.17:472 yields -0.13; 21.2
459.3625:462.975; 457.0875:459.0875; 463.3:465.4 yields -0.12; 21.7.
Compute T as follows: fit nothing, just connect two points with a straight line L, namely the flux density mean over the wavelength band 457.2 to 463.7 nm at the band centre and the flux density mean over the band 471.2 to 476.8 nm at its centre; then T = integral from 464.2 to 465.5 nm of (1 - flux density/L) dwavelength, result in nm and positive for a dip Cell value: 0.059 nm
